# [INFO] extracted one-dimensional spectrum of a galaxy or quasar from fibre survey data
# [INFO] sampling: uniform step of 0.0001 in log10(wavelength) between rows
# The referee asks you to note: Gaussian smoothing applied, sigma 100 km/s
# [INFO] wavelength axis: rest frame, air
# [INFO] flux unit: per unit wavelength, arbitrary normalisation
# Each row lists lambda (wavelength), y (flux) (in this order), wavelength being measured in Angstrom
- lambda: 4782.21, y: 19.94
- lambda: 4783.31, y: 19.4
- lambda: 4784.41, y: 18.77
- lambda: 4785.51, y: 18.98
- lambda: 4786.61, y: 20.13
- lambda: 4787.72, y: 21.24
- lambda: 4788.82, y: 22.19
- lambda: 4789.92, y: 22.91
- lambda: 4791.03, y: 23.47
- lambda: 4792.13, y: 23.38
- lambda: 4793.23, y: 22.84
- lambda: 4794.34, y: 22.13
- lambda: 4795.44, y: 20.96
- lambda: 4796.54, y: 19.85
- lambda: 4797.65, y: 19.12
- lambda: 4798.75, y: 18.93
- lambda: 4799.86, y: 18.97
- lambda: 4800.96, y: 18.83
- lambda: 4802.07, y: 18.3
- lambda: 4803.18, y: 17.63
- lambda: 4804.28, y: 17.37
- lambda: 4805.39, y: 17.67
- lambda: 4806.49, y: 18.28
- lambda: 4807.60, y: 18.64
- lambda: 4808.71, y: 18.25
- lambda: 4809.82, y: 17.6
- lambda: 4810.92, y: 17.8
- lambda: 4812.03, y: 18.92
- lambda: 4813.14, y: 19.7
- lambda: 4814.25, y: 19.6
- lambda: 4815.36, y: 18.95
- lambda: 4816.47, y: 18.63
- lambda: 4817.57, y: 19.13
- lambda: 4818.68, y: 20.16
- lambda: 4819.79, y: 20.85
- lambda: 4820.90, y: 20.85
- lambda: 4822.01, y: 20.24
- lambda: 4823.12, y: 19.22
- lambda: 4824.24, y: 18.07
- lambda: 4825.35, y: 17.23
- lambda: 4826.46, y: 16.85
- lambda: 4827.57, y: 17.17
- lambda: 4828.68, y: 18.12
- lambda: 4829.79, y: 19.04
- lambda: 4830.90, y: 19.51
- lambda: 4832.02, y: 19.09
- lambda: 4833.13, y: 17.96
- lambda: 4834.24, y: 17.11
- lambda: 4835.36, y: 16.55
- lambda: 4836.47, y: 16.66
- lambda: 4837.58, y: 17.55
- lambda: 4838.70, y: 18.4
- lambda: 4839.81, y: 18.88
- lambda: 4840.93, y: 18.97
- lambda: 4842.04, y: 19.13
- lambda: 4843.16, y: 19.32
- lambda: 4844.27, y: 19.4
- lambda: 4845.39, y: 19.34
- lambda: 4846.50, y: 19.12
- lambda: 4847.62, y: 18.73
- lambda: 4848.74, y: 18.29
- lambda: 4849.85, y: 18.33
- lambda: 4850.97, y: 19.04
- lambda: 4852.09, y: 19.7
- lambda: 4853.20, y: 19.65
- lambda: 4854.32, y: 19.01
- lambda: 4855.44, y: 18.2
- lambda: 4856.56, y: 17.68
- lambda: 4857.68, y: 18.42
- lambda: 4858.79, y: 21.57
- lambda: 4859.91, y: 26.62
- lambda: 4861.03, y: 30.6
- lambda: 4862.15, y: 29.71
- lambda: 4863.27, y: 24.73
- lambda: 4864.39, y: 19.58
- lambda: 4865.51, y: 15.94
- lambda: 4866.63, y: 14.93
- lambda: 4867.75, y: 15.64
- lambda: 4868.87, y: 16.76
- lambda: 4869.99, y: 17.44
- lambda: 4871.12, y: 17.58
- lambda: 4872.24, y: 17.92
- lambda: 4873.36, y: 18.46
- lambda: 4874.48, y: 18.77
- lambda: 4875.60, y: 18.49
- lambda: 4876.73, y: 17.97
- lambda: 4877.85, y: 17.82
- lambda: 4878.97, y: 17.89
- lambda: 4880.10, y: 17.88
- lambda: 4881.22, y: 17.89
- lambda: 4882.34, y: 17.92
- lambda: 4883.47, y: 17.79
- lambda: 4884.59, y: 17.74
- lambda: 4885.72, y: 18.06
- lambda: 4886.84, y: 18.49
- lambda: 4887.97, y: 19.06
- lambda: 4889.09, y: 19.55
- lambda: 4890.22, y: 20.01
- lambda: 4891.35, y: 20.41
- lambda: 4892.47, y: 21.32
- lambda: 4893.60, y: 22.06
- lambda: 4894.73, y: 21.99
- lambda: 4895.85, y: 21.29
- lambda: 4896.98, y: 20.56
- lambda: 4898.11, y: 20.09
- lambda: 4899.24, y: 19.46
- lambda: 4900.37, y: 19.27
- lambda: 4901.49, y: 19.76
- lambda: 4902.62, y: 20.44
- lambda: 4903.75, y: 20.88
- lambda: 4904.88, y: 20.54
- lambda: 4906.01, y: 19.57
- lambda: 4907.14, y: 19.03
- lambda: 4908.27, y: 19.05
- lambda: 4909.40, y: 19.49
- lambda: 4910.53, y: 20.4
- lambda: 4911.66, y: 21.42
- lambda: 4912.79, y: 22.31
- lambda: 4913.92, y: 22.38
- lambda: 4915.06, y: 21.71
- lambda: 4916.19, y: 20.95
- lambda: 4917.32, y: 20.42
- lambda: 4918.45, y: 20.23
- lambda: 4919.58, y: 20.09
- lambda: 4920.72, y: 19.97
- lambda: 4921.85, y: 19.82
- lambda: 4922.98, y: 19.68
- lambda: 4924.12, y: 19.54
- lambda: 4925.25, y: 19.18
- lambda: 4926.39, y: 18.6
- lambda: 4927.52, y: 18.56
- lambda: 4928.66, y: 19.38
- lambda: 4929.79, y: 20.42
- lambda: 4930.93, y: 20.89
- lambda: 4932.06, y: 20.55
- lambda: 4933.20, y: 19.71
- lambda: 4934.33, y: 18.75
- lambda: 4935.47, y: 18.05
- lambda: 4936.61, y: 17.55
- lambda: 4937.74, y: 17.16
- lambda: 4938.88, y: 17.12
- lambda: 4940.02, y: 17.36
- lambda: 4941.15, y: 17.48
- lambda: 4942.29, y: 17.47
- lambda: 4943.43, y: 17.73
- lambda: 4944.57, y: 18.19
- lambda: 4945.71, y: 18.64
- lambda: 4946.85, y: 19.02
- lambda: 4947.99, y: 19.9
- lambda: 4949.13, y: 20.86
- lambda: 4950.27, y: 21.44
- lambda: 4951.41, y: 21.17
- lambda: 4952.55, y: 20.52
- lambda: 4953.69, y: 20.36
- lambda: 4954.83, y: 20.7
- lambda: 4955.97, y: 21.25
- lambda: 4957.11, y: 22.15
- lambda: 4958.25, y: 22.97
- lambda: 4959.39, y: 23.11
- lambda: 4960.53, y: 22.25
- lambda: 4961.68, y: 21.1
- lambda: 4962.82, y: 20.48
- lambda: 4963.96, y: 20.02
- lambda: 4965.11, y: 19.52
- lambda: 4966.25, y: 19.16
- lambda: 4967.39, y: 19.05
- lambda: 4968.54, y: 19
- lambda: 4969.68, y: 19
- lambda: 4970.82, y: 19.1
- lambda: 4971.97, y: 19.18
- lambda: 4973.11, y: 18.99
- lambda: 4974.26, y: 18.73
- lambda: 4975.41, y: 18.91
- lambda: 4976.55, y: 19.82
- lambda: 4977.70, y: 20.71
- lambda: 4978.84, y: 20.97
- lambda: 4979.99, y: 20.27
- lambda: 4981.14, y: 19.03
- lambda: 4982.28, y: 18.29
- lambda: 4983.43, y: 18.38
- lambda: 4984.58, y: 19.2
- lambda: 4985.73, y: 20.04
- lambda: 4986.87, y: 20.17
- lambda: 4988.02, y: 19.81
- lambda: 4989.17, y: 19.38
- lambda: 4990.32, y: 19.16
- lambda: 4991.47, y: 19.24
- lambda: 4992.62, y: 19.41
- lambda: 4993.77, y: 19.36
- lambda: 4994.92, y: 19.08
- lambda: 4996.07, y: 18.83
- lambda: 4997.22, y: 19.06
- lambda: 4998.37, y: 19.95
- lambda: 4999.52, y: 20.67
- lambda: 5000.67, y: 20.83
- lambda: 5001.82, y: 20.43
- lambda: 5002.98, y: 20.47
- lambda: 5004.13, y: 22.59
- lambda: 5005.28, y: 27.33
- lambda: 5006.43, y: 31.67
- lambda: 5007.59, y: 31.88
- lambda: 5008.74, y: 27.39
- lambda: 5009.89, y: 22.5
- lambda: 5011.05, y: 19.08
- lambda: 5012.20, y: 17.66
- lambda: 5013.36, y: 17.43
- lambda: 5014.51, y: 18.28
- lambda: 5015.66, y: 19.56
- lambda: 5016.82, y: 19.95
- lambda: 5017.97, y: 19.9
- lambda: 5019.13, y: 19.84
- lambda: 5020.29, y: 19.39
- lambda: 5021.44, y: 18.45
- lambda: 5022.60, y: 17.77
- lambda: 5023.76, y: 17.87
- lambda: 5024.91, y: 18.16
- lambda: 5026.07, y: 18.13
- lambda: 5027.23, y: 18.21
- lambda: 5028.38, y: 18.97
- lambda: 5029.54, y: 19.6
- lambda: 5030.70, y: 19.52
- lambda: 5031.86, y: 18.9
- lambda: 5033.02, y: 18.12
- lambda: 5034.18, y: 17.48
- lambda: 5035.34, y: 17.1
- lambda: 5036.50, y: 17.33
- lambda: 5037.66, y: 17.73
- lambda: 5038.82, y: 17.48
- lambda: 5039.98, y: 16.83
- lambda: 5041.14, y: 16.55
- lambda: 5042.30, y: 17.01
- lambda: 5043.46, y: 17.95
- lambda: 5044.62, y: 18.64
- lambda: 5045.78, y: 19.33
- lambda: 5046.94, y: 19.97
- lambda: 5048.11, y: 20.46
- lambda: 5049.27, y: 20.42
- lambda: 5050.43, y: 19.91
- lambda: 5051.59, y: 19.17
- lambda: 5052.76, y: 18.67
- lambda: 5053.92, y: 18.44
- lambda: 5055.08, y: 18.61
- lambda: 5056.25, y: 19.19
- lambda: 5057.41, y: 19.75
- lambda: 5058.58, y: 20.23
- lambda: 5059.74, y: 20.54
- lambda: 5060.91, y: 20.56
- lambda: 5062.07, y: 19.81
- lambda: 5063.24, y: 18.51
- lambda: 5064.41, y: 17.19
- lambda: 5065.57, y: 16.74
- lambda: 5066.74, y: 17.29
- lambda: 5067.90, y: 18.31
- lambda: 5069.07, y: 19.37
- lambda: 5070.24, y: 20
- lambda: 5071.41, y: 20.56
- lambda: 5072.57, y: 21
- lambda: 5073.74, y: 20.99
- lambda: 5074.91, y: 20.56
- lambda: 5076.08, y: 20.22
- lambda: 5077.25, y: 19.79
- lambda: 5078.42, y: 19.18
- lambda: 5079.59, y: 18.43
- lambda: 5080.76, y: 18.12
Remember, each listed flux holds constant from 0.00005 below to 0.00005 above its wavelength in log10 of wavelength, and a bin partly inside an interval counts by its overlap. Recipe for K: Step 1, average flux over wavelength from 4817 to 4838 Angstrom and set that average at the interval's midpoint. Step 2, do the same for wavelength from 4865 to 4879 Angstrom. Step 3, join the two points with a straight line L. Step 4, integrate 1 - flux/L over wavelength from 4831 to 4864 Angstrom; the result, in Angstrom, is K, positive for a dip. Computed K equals -3.6 Angstrom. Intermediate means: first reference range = 18.5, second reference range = 17.3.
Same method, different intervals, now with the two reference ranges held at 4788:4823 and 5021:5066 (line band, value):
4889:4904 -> -0.94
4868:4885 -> 1.37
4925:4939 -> 0.13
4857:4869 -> -1.21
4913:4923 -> -0.77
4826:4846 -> 1.34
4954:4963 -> -1.30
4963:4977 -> -0.20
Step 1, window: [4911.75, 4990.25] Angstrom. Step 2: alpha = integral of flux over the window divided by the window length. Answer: 19.8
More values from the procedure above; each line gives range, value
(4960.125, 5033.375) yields 20.1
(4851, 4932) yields 19.8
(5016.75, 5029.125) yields 18.8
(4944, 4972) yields 20.3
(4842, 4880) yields 19.4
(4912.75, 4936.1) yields 20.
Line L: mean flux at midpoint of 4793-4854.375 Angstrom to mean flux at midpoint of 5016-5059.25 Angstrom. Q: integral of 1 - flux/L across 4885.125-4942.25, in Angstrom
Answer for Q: -3.1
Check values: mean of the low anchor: 18.8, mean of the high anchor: 18.7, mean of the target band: 19.8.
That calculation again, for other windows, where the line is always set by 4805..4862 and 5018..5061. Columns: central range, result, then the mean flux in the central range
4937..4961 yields -1.16 Angstrom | 19.8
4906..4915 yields -0.75 Angstrom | 20.6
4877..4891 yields 0.51 Angstrom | 18.4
